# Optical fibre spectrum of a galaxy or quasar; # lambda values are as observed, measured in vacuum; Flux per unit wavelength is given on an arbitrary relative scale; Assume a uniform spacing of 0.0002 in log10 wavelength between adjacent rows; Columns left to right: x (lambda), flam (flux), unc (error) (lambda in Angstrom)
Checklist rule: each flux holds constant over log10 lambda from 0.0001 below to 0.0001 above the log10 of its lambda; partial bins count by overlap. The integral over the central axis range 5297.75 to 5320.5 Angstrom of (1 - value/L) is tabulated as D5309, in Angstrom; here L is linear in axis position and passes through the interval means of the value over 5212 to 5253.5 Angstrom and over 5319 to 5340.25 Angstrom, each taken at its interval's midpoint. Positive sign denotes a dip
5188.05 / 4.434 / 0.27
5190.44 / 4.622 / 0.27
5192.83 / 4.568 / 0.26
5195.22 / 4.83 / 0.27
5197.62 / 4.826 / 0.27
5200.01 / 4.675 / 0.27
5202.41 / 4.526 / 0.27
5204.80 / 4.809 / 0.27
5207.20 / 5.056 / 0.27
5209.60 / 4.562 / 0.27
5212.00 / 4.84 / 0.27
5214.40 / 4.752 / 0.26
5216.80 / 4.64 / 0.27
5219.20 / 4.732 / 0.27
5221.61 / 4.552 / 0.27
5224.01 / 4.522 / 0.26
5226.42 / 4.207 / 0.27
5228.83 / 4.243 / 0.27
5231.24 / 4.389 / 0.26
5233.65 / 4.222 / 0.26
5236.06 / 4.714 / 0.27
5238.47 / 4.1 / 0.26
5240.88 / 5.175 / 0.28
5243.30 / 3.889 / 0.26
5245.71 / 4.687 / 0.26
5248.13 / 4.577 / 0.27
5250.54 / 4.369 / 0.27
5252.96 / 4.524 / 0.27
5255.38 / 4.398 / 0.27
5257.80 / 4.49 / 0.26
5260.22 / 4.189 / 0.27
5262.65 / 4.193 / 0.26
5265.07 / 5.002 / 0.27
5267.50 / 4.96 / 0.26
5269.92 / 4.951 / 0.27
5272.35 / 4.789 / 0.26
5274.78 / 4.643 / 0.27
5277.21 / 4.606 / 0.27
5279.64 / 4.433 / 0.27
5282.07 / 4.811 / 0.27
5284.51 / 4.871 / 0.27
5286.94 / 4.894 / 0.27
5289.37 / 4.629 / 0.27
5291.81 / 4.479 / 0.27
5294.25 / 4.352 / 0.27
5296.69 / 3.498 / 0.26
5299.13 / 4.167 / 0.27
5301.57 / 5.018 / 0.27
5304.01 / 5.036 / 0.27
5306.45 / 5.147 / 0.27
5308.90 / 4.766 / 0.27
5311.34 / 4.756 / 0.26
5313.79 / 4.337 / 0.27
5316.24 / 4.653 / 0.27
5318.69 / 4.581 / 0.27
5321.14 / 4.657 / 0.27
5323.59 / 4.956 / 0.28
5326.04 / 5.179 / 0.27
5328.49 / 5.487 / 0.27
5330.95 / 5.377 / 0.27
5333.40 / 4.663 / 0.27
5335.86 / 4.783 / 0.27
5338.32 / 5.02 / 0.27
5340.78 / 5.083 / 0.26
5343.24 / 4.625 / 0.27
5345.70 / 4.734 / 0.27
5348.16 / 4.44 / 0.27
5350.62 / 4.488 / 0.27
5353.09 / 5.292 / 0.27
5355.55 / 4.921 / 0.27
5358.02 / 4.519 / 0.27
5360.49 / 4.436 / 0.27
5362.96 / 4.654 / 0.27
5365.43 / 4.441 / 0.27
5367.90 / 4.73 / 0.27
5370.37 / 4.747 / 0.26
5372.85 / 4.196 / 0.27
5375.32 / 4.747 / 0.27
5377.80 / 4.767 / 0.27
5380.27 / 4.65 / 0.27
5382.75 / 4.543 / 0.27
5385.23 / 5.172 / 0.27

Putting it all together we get 0.9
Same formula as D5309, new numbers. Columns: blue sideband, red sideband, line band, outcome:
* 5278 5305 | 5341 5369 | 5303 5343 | -2.42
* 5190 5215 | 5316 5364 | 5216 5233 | 1.05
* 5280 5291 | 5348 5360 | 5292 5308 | 0.74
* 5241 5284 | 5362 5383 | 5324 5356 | -2.28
